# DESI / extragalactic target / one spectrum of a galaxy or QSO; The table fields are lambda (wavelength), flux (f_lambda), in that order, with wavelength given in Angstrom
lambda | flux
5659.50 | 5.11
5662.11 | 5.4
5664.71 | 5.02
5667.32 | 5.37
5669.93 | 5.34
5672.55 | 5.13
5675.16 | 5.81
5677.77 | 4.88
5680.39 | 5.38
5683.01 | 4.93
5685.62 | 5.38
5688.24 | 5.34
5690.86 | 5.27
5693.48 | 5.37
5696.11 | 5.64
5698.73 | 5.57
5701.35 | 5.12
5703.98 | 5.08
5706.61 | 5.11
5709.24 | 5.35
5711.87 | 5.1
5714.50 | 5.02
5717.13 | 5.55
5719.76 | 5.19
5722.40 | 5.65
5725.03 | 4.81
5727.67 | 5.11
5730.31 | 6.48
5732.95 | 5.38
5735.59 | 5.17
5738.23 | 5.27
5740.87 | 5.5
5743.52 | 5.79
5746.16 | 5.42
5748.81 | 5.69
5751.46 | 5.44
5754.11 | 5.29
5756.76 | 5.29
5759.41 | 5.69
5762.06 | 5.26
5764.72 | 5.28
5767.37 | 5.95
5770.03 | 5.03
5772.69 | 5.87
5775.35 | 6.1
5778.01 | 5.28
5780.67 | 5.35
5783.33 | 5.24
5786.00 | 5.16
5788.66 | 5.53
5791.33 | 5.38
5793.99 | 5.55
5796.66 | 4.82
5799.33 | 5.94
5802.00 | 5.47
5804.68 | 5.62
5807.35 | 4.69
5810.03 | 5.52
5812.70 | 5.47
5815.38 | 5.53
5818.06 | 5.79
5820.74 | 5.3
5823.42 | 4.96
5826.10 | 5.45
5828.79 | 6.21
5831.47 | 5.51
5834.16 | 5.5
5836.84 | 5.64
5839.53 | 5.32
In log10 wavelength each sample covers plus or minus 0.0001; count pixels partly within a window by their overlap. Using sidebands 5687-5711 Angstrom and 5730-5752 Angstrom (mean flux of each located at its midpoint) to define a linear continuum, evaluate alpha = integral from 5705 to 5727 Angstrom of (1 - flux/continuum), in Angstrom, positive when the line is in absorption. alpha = 0.7 Angstrom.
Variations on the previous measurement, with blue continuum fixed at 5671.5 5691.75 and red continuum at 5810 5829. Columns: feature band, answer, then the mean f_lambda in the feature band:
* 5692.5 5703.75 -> -0.2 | 5.39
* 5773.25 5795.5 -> -0.1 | 5.46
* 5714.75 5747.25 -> -0.5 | 5.43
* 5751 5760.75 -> -0.1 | 5.43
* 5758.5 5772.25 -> -0.2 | 5.46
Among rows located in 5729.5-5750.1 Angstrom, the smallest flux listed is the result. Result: 5.17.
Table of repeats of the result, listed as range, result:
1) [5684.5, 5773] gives 4.81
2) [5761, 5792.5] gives 5.03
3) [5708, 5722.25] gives 5.02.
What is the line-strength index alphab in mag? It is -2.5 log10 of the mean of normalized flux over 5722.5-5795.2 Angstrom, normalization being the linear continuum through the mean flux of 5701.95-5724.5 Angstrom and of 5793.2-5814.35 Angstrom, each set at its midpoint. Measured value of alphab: -0.03 mag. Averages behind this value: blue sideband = 5.24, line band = 5.46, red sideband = 5.38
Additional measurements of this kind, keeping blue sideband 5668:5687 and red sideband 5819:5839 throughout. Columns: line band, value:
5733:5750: -0.019 mag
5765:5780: -0.037 mag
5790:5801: 0.006 mag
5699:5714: 0.029 mag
